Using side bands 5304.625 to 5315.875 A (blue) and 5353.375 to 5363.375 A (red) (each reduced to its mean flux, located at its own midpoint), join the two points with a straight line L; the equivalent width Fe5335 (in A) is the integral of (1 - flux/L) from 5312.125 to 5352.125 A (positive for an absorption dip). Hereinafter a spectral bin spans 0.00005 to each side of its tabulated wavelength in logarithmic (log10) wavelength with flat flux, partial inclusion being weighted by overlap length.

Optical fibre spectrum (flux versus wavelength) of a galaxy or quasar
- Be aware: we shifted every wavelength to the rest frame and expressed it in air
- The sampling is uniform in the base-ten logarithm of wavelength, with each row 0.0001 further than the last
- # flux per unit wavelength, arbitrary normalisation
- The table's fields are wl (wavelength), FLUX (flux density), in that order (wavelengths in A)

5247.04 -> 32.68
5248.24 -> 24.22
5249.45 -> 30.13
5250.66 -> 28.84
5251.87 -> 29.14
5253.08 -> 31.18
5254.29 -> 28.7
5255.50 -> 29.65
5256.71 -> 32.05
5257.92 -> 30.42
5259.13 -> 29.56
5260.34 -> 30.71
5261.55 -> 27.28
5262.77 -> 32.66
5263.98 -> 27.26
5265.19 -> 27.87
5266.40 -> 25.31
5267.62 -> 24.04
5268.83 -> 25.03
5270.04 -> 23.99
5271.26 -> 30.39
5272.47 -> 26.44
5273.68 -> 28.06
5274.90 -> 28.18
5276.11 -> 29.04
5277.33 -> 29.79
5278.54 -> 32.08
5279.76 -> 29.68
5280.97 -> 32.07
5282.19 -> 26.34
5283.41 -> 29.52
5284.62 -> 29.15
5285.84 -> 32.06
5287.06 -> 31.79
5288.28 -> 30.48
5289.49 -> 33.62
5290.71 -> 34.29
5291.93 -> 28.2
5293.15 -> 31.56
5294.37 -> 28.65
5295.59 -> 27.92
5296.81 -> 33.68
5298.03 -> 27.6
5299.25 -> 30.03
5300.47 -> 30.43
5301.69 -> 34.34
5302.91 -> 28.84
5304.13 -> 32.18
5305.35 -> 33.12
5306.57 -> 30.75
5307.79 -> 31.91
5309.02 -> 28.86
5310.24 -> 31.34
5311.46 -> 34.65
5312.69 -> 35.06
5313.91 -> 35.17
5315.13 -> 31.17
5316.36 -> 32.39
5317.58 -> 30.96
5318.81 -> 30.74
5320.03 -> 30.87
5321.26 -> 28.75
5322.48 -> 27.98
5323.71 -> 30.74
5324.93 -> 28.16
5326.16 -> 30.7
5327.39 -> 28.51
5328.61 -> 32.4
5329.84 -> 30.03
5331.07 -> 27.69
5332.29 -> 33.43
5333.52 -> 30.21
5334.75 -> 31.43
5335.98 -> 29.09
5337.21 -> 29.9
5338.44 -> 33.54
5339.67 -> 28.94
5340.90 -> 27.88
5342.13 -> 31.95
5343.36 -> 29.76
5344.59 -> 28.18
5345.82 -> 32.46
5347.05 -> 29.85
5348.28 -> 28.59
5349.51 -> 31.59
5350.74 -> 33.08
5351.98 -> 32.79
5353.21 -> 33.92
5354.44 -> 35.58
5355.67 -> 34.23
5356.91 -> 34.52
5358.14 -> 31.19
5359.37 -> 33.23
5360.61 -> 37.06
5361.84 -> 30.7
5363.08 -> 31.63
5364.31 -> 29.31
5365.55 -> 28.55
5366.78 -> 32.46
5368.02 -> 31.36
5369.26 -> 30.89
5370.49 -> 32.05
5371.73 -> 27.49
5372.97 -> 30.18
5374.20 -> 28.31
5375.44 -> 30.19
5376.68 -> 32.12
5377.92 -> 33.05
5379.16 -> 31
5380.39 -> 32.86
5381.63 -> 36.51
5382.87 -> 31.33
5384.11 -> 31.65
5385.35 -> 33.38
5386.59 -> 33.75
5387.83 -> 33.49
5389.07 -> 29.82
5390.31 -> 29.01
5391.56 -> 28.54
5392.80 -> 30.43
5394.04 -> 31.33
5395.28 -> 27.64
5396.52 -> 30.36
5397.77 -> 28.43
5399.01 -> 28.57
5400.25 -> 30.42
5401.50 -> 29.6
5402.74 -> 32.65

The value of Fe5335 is 2.7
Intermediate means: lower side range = 32.4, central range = 30.7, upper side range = 33.6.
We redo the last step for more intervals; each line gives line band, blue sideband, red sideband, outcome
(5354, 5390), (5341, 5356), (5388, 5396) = -1.6 A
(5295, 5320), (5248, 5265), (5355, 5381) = -0.9 A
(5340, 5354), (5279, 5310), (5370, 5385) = 0.1 A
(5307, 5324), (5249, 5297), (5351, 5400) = -0.7 A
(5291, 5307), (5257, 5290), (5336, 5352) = -0.6 A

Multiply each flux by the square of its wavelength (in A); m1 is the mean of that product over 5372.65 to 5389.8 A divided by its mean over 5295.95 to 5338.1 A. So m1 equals 1.1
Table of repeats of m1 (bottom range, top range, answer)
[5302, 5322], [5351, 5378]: 1.02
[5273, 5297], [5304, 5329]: 1.05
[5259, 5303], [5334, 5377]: 1.09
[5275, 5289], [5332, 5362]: 1.08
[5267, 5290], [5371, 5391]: 1.13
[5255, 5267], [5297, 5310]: 1.07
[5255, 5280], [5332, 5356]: 1.13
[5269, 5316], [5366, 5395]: 1.06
